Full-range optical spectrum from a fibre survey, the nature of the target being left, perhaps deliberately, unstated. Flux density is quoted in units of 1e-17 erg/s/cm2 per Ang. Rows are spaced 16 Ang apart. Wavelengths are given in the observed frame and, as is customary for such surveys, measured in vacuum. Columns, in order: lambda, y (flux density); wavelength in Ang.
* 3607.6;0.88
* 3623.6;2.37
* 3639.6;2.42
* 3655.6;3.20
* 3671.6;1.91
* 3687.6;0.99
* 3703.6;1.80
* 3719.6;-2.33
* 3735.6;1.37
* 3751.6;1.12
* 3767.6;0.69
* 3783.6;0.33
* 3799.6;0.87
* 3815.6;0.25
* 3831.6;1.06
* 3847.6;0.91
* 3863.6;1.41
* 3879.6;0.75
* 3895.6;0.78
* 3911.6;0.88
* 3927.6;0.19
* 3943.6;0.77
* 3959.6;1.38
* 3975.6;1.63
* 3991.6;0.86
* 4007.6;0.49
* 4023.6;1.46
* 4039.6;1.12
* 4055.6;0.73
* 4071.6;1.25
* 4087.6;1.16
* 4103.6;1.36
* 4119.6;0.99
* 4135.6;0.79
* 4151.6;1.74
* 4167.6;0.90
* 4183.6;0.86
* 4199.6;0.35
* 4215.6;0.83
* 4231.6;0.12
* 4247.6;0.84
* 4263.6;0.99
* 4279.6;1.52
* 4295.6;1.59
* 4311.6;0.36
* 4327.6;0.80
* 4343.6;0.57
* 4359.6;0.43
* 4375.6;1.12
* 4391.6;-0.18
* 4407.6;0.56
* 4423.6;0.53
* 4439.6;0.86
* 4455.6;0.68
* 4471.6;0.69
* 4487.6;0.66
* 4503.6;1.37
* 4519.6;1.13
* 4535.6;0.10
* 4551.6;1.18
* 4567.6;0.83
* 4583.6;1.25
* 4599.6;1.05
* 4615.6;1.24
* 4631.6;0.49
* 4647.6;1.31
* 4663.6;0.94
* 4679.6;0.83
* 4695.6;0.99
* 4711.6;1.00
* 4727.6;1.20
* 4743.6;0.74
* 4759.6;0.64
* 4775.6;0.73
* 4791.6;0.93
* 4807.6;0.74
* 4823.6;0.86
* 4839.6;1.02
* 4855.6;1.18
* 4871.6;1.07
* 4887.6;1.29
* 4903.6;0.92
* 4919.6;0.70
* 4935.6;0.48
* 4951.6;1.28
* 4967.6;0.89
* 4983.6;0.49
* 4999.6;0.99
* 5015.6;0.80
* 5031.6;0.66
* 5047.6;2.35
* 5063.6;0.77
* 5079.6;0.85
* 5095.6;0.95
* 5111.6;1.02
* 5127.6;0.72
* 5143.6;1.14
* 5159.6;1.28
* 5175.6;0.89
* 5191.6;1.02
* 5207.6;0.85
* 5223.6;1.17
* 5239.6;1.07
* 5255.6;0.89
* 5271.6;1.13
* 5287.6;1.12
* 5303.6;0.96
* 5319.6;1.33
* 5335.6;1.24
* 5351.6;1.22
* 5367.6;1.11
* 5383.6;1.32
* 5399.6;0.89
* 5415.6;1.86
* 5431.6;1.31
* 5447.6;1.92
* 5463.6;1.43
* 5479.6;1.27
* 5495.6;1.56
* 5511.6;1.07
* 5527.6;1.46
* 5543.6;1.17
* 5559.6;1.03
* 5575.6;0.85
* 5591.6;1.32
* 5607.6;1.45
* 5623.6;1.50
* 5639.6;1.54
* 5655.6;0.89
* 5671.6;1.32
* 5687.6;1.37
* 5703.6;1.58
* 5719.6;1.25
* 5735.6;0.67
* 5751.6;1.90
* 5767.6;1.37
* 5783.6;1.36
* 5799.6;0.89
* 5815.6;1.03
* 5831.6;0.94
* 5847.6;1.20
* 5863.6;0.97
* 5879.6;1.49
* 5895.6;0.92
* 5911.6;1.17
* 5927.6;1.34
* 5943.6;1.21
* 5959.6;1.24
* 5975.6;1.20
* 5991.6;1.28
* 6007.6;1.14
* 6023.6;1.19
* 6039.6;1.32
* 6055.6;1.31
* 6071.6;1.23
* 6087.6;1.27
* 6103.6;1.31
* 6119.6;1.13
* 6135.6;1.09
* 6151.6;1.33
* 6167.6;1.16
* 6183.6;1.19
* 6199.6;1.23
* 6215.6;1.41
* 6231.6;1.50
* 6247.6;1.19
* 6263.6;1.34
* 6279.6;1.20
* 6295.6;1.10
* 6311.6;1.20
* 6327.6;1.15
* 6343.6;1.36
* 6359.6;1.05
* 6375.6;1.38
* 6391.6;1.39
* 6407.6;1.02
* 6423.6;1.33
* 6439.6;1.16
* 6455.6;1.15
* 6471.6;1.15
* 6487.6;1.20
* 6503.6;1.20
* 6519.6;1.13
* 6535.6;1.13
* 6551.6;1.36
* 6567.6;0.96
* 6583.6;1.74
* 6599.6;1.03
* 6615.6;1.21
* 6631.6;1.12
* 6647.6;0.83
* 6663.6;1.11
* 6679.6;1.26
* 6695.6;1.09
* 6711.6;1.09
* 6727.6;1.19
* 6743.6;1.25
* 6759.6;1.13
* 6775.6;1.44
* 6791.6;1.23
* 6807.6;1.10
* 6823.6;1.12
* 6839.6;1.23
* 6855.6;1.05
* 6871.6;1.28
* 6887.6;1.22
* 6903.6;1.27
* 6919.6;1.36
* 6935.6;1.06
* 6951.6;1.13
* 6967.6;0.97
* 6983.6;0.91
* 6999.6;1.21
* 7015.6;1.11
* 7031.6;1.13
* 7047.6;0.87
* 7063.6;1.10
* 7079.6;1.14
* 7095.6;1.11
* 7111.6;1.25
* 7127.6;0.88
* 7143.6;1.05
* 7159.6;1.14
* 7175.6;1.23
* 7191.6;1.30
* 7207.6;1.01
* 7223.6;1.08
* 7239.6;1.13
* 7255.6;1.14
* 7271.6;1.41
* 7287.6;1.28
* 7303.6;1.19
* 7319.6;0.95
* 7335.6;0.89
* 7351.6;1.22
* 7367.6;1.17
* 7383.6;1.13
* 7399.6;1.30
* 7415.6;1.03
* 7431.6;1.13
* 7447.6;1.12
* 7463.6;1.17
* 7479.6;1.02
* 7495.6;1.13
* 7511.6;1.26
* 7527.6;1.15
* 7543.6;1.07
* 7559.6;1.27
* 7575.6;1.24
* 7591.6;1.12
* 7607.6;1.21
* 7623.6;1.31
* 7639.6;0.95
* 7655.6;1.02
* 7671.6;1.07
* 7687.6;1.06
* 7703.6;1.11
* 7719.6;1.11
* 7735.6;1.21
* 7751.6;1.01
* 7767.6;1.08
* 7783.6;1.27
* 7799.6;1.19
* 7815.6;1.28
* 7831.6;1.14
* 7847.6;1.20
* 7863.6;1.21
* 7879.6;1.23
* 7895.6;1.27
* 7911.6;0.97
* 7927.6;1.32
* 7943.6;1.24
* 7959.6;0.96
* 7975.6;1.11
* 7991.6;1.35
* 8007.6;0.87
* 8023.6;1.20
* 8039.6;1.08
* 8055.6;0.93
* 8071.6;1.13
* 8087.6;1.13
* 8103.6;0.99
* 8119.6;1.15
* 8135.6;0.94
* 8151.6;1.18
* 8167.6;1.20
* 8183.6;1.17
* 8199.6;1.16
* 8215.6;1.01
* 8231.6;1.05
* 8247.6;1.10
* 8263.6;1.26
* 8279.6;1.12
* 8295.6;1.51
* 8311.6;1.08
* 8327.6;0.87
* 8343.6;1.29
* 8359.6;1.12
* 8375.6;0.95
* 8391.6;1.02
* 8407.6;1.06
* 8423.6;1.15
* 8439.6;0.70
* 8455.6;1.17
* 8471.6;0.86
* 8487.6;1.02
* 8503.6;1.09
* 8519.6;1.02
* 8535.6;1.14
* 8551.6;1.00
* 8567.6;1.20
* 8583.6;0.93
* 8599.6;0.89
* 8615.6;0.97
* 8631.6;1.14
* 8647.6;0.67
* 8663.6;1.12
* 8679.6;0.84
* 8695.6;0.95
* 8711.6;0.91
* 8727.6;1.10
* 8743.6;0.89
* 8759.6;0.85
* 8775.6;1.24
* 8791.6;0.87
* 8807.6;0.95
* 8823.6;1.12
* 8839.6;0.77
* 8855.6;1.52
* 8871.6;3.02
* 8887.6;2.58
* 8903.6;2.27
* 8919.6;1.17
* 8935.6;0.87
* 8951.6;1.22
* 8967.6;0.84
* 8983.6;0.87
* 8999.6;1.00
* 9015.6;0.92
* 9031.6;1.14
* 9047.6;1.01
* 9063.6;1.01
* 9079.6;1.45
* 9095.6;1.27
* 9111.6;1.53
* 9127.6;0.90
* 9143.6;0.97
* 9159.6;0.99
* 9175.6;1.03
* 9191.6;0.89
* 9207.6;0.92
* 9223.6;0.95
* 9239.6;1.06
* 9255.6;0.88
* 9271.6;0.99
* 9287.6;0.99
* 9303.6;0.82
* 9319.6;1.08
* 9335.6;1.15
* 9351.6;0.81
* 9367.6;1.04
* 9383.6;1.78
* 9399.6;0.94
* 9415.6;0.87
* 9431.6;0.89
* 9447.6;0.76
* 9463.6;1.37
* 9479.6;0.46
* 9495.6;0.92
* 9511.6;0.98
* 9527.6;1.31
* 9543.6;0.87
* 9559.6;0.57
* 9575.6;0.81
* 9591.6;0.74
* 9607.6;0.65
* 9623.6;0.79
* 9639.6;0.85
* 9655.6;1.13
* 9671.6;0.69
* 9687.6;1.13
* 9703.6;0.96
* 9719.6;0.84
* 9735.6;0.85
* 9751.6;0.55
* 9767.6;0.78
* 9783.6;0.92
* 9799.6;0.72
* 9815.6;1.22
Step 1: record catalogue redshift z 0.353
